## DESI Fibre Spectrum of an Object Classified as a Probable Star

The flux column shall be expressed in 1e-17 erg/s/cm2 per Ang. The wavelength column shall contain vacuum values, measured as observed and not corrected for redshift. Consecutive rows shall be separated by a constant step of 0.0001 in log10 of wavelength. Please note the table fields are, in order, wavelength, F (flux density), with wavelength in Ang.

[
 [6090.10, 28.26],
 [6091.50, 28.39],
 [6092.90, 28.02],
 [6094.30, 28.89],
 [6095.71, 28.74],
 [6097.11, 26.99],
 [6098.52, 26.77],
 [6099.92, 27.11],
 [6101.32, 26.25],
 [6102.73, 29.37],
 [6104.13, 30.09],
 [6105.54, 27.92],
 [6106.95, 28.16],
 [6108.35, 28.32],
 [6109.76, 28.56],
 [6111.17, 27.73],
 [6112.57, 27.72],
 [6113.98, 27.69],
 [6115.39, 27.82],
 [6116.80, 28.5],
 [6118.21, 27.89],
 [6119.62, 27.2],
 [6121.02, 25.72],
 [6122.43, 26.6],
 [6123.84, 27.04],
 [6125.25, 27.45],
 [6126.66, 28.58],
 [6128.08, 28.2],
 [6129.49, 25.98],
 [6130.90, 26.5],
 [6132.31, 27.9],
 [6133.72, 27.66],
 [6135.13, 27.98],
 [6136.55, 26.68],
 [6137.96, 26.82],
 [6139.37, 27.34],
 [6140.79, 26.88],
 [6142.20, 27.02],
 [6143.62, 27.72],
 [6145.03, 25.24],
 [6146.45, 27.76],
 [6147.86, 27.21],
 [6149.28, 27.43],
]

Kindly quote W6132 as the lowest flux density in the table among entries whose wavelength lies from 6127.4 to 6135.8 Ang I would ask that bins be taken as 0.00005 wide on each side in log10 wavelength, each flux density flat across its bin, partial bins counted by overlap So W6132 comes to 25.98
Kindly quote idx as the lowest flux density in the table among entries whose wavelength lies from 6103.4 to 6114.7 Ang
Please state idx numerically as 27.69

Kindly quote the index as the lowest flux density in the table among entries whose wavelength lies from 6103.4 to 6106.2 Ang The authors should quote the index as 27.92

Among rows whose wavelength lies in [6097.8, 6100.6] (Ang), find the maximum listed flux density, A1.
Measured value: 27.11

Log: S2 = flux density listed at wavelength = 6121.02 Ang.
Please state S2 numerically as 25.72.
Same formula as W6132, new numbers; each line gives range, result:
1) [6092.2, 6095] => 28.02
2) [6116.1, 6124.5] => 25.72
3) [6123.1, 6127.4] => 27.04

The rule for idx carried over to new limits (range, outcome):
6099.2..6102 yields 26.25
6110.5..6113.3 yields 27.72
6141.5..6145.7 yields 25.24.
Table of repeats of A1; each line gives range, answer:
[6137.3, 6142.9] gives 27.34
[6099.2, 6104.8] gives 30.09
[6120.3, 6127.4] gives 28.58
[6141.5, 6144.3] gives 27.72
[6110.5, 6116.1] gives 27.82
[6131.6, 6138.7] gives 27.98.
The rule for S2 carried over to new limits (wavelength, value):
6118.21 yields 27.89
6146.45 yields 27.76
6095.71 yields 28.74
